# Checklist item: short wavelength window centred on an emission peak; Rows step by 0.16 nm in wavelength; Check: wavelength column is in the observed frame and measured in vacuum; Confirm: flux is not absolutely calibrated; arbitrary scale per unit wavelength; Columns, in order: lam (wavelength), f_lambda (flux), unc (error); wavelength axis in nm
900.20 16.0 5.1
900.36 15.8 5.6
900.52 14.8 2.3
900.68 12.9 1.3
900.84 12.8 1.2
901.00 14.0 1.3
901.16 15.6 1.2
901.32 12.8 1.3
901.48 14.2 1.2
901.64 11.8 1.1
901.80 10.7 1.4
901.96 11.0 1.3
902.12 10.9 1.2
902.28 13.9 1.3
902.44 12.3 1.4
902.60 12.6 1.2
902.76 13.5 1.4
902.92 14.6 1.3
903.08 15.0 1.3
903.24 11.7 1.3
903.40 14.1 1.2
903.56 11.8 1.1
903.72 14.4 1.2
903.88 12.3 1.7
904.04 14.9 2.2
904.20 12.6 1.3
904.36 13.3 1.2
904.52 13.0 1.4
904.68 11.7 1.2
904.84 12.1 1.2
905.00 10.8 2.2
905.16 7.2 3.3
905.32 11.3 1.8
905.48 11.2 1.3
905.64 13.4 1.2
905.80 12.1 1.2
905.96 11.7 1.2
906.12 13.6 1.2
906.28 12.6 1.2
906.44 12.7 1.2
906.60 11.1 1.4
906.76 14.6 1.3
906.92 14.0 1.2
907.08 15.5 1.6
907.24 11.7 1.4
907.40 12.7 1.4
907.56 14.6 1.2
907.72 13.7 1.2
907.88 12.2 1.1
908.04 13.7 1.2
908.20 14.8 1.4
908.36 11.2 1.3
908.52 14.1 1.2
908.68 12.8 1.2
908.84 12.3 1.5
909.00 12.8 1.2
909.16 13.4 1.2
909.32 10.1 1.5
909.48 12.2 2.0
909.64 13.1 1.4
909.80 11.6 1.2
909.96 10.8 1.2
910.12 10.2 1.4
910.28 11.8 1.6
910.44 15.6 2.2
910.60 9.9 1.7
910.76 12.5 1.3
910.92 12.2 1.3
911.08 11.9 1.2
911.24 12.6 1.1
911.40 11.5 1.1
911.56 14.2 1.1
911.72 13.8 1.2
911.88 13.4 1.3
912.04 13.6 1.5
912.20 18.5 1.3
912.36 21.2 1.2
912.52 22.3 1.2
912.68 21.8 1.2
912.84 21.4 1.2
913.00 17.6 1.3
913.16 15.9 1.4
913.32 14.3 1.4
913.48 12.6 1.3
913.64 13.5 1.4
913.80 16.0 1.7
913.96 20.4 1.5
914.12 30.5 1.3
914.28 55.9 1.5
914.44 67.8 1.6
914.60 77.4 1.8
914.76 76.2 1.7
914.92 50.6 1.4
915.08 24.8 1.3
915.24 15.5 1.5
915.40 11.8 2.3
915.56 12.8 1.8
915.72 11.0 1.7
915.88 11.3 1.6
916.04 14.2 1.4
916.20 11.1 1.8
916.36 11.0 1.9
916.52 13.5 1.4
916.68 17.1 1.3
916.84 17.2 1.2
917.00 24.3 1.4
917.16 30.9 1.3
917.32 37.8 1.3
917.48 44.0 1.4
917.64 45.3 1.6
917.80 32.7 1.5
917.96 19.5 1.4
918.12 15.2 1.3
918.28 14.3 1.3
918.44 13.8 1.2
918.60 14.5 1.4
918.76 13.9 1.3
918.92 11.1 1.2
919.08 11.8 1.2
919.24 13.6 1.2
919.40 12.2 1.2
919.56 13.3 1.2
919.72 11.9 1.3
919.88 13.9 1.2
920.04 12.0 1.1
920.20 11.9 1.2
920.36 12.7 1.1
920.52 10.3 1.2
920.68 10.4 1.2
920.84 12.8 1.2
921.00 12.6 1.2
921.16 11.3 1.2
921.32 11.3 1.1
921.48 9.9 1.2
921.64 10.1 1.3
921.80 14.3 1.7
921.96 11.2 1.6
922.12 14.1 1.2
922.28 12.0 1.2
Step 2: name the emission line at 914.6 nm Halpha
